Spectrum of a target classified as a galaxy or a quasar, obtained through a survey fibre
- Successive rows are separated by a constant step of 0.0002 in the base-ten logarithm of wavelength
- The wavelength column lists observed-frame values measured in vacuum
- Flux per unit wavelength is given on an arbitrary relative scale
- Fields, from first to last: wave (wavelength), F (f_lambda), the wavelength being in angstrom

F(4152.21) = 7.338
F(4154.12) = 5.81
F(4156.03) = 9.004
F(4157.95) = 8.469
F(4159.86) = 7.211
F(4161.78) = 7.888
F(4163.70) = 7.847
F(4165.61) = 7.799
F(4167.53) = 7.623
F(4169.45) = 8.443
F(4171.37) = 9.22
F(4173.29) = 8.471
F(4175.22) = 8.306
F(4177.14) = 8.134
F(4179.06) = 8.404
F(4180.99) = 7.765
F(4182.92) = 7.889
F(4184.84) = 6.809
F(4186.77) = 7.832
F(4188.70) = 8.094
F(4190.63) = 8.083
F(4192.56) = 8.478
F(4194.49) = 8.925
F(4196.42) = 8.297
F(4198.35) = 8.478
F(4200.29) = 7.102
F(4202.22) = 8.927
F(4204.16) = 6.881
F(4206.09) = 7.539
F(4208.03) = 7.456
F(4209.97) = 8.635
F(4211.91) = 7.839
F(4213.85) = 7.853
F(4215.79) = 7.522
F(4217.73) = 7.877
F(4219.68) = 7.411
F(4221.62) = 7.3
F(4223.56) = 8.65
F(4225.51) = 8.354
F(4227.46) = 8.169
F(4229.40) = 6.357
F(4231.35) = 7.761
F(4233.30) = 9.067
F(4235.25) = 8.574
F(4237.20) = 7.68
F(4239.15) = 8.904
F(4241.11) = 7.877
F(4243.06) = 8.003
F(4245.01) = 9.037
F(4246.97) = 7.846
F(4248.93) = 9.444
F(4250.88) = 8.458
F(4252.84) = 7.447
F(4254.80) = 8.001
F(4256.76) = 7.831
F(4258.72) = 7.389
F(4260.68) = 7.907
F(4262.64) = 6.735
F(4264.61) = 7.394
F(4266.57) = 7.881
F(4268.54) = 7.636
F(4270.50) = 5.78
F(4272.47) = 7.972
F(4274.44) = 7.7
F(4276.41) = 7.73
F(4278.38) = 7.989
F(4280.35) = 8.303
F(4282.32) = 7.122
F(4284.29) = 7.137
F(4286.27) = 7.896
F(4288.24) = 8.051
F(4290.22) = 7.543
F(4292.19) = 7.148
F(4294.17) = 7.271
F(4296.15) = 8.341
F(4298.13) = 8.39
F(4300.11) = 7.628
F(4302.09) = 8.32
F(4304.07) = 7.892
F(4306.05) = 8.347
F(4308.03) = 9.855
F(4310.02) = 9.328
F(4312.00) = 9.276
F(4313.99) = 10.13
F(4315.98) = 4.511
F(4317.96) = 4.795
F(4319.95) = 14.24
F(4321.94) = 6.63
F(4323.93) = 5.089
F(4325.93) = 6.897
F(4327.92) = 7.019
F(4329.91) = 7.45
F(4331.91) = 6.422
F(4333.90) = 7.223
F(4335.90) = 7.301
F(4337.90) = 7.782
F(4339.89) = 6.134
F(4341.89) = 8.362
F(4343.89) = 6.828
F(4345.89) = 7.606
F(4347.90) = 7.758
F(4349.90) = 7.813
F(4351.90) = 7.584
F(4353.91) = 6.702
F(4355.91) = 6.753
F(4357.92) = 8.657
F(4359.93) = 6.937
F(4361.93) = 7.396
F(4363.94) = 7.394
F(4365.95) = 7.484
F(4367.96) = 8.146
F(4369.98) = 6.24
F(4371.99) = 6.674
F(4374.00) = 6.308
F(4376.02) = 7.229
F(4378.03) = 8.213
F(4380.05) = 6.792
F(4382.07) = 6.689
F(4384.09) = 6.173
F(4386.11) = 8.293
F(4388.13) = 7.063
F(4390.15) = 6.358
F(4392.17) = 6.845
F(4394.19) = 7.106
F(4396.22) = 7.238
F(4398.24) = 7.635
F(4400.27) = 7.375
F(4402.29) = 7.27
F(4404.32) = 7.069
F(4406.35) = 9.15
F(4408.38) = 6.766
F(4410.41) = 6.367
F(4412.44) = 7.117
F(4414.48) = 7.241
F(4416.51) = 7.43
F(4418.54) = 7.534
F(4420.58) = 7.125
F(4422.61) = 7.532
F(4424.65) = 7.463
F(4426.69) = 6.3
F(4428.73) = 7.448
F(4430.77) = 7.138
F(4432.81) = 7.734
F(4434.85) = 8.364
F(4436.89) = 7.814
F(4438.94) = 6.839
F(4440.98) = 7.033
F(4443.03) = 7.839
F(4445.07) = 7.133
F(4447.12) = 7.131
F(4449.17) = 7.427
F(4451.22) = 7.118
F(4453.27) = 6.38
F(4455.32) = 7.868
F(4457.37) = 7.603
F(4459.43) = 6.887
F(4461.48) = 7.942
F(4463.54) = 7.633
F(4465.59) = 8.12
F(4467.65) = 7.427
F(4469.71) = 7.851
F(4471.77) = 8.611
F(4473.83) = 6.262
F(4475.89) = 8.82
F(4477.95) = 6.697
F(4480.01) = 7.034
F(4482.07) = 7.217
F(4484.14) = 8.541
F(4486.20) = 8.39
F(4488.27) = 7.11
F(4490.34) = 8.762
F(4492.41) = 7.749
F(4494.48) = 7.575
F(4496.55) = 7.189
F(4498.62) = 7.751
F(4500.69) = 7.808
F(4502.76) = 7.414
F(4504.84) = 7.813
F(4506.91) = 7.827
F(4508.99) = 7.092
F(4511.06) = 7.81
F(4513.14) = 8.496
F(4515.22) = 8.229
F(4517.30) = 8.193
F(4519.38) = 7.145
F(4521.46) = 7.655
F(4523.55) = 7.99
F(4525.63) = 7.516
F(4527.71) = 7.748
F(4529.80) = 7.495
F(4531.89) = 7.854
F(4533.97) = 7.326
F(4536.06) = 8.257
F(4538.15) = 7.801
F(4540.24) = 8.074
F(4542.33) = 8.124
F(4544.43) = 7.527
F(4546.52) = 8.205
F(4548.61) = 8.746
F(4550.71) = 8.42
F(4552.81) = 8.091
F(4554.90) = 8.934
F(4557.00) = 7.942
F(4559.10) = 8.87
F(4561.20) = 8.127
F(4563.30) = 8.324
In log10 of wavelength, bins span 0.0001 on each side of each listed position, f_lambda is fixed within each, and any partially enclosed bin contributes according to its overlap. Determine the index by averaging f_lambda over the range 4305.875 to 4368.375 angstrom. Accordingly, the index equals 7.6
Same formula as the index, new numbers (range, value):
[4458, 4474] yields 7.66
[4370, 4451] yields 7.23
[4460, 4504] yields 7.7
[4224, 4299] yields 7.85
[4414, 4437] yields 7.42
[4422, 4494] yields 7.52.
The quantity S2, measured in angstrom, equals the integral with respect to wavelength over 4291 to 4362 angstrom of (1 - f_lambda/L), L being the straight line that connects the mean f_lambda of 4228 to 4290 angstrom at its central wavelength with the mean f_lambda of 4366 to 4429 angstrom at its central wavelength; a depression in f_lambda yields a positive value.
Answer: -1.4 angstrom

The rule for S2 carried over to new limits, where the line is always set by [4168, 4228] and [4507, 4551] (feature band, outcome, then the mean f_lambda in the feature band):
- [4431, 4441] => 0.44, 7.58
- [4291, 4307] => 0.15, 7.91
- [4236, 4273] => 0.69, 7.86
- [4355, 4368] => 0.75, 7.5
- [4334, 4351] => 1.13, 7.44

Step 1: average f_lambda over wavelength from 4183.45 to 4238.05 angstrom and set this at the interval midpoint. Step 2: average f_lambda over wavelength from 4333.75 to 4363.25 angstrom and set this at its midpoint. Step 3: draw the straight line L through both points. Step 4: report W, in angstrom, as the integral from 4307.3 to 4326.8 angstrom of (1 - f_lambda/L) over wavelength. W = -1.4 angstrom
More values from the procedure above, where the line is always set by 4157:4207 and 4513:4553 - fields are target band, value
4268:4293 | 1.45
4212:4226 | 0.33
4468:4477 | 0.12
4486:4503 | 0.44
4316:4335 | 1.97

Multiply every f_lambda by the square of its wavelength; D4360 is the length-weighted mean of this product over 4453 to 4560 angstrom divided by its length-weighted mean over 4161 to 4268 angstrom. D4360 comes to 1.12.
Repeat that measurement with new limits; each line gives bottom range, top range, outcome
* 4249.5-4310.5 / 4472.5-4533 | 1.09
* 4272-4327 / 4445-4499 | 1.04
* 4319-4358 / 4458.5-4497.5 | 1.09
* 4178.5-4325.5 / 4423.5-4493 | 1.04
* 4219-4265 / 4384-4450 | 0.99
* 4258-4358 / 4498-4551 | 1.14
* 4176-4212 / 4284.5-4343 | 1.03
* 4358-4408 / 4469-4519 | 1.13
